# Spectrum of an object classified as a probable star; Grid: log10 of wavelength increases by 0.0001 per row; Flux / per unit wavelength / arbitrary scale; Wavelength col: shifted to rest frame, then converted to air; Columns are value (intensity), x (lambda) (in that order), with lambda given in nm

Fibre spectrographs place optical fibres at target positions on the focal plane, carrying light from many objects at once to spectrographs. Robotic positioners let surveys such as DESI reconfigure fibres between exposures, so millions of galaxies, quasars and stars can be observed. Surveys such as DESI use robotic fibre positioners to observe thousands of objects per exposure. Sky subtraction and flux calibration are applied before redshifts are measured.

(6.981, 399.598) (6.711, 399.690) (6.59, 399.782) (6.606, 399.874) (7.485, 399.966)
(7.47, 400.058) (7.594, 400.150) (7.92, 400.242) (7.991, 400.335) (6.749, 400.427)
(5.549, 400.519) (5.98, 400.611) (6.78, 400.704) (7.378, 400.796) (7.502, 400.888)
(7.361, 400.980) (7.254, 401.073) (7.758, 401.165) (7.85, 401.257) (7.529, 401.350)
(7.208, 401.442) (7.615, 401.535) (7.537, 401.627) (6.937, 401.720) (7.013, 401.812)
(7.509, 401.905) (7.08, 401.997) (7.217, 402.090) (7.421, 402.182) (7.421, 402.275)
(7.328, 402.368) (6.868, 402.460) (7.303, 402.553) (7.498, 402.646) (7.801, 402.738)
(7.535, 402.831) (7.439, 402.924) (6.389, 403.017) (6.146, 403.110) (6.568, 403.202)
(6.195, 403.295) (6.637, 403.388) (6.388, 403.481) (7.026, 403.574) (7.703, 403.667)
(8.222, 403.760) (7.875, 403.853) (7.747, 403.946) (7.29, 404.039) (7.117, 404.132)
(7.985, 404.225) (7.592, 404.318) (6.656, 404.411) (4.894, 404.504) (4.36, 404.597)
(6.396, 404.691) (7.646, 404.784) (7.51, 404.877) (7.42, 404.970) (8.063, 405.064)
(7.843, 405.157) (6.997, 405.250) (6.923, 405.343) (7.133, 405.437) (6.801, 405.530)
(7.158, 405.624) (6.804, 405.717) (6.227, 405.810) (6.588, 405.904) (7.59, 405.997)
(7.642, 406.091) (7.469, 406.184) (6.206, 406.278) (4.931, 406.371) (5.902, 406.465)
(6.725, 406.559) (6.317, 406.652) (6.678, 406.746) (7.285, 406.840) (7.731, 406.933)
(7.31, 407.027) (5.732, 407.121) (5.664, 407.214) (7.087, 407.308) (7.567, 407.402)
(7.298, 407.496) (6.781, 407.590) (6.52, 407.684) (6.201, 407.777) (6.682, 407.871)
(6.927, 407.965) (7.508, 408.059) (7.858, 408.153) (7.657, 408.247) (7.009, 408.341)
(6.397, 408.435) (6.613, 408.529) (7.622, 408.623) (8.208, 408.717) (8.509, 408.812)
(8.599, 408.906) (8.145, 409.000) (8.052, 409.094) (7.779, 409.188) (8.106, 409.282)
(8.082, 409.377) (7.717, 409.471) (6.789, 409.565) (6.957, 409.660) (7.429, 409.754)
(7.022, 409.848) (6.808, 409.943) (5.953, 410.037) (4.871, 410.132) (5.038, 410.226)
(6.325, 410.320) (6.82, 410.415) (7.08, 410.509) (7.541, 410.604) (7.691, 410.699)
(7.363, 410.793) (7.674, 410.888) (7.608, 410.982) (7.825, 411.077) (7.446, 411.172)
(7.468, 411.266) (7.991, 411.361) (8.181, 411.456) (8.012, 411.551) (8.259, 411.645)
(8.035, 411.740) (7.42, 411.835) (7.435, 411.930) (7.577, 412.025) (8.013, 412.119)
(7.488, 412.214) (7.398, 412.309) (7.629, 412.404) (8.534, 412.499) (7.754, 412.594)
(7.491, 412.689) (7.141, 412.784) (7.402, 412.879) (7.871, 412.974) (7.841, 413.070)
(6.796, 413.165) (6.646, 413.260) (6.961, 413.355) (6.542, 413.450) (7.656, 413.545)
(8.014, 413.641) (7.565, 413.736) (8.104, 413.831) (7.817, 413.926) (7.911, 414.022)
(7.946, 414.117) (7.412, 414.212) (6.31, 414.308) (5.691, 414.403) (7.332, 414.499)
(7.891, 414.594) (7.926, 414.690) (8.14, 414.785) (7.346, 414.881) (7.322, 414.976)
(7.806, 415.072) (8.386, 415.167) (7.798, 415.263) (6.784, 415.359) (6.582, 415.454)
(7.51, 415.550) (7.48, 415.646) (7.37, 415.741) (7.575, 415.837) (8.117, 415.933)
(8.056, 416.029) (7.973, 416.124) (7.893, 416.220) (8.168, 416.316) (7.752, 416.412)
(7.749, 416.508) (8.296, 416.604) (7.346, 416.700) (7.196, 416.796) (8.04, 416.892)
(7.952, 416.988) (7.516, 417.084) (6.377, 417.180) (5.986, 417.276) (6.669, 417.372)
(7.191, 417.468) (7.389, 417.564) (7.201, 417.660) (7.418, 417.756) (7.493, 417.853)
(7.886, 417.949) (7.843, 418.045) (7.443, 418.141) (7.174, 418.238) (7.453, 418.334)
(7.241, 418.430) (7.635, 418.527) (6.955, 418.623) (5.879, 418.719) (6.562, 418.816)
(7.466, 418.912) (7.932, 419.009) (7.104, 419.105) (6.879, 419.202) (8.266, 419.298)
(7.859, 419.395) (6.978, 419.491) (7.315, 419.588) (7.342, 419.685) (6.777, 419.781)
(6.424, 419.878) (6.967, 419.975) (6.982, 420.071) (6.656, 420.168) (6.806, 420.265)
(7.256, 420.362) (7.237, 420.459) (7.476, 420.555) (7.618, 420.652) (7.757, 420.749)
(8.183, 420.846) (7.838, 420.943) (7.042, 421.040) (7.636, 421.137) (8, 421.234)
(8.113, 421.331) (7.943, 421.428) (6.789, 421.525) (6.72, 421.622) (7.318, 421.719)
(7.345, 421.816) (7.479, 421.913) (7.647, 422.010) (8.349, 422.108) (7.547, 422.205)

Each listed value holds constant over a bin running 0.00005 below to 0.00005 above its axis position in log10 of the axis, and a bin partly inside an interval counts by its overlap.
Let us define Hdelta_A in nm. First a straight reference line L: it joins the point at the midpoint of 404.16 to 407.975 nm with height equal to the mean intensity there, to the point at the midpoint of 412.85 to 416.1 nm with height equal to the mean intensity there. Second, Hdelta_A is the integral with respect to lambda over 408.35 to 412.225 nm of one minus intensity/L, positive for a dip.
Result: -0.144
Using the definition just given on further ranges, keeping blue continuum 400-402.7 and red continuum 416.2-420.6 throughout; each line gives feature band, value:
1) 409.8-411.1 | 0.083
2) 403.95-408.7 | 0.242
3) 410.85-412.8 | -0.124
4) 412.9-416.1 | -0.084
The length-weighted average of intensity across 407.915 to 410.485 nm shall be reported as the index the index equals 7.21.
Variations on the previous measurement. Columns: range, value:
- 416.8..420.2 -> 7.21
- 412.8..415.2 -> 7.46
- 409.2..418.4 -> 7.43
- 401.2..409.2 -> 7.1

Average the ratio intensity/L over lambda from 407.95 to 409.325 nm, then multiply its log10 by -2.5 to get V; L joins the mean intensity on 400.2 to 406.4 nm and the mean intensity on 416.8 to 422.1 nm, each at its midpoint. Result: -0.08 mag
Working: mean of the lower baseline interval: 7.09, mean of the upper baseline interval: 7.31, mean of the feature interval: 7.68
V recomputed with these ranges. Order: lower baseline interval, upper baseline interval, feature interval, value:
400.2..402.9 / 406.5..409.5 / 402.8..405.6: 0.04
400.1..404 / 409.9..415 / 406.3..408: 0.10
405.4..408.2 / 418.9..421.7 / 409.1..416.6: -0.06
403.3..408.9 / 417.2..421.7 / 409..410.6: 0.01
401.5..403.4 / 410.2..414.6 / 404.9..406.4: 0.03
